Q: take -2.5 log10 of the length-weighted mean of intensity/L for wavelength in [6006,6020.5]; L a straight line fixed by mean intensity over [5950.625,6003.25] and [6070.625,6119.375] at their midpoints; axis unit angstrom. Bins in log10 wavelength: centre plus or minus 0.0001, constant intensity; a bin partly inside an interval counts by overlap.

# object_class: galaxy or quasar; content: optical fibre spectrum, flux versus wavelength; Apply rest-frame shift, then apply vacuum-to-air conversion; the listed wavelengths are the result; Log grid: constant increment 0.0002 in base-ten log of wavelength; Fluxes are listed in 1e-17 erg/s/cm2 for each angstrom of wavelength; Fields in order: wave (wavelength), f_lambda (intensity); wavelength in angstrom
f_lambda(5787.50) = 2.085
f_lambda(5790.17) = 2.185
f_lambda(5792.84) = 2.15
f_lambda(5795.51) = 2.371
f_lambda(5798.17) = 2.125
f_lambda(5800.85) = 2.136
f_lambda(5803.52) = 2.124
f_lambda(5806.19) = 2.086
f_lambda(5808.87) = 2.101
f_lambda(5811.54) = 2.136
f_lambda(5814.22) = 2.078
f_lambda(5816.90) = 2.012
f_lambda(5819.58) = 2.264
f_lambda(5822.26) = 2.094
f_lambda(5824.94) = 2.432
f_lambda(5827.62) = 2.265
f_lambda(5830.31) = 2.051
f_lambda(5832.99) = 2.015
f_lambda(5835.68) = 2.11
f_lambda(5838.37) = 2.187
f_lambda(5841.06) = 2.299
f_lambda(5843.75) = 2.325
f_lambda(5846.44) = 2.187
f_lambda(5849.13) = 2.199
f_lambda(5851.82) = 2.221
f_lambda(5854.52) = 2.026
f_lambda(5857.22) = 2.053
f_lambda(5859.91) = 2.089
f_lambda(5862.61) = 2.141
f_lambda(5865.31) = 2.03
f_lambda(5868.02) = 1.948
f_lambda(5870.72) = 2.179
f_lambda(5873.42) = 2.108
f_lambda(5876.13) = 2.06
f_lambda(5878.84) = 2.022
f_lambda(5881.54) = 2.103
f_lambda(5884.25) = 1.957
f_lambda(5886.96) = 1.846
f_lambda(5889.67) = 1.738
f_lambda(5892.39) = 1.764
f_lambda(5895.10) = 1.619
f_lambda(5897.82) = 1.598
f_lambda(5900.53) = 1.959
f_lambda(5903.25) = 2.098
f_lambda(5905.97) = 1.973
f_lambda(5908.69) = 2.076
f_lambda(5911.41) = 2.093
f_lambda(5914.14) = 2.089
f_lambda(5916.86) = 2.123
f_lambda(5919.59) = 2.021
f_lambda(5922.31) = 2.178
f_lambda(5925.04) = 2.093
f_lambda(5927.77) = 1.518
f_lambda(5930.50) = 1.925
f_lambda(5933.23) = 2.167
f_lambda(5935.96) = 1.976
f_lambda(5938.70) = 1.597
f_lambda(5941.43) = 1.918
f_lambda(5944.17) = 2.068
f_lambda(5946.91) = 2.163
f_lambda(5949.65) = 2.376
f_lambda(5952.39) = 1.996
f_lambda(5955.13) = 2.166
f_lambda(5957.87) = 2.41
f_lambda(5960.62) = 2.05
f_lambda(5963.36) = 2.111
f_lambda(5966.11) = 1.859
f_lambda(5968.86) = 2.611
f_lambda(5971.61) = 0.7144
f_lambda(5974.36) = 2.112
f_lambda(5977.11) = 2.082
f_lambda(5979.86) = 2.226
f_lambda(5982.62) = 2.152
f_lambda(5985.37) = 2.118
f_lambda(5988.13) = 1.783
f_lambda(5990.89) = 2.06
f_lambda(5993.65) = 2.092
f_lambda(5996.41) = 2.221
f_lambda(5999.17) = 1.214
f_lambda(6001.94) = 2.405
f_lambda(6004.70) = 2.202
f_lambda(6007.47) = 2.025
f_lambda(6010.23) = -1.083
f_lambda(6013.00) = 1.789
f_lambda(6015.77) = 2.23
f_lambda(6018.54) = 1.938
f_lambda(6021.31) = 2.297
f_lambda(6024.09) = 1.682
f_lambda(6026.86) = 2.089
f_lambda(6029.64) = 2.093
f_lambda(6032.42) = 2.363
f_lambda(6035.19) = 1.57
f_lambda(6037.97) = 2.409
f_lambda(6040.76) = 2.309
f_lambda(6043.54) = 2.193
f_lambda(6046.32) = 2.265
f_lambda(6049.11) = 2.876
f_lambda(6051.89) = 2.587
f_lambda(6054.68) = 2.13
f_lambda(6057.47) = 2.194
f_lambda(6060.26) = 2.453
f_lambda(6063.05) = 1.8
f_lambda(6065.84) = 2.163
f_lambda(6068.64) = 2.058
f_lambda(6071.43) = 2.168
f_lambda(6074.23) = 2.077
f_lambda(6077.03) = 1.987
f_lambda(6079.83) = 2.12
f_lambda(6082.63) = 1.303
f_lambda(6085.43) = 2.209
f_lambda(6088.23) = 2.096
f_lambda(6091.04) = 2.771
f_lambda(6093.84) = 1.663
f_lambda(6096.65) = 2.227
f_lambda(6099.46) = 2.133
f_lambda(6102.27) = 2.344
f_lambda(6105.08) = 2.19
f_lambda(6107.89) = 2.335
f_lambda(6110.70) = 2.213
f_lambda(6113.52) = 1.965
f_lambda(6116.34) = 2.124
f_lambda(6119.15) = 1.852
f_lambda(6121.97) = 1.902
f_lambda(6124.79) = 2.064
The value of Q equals 0.40 mag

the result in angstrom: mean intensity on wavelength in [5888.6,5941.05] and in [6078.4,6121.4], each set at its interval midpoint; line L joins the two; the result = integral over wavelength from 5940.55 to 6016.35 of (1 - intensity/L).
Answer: 2.18 angstrom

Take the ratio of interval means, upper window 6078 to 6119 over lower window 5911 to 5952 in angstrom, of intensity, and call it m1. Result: 1.0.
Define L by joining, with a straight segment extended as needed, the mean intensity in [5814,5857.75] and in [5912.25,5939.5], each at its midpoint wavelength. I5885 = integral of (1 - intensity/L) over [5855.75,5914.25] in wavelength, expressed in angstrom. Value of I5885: 2.5 angstrom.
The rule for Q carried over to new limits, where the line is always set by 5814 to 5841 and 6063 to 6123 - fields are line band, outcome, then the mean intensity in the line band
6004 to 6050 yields 0.09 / 1.94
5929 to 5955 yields 0.05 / 2.03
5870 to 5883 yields 0.03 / 2.09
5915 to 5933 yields 0.07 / 1.99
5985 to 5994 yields 0.07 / 1.99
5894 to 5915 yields 0.11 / 1.94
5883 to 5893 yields 0.17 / 1.83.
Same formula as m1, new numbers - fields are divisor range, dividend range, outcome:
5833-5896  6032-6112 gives 1.06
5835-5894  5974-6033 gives 0.92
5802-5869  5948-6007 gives 0.96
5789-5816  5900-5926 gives 0.97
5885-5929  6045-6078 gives 1.16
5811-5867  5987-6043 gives 0.88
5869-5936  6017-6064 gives 1.11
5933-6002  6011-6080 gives 1.05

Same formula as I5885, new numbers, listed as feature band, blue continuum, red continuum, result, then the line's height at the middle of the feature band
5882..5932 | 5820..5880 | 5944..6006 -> 4.03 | 2.1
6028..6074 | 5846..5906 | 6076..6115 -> -2.95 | 2.09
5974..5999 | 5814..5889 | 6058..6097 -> 0.50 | 2.09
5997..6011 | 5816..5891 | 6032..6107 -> 4.19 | 2.15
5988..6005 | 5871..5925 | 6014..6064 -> 1.03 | 2.13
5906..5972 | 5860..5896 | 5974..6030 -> -3.52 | 1.93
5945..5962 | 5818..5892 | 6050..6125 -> -0.63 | 2.11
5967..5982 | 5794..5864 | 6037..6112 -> 1.54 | 2.18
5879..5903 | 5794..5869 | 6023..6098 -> 3.37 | 2.15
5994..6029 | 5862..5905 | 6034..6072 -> 6.37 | 2.16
